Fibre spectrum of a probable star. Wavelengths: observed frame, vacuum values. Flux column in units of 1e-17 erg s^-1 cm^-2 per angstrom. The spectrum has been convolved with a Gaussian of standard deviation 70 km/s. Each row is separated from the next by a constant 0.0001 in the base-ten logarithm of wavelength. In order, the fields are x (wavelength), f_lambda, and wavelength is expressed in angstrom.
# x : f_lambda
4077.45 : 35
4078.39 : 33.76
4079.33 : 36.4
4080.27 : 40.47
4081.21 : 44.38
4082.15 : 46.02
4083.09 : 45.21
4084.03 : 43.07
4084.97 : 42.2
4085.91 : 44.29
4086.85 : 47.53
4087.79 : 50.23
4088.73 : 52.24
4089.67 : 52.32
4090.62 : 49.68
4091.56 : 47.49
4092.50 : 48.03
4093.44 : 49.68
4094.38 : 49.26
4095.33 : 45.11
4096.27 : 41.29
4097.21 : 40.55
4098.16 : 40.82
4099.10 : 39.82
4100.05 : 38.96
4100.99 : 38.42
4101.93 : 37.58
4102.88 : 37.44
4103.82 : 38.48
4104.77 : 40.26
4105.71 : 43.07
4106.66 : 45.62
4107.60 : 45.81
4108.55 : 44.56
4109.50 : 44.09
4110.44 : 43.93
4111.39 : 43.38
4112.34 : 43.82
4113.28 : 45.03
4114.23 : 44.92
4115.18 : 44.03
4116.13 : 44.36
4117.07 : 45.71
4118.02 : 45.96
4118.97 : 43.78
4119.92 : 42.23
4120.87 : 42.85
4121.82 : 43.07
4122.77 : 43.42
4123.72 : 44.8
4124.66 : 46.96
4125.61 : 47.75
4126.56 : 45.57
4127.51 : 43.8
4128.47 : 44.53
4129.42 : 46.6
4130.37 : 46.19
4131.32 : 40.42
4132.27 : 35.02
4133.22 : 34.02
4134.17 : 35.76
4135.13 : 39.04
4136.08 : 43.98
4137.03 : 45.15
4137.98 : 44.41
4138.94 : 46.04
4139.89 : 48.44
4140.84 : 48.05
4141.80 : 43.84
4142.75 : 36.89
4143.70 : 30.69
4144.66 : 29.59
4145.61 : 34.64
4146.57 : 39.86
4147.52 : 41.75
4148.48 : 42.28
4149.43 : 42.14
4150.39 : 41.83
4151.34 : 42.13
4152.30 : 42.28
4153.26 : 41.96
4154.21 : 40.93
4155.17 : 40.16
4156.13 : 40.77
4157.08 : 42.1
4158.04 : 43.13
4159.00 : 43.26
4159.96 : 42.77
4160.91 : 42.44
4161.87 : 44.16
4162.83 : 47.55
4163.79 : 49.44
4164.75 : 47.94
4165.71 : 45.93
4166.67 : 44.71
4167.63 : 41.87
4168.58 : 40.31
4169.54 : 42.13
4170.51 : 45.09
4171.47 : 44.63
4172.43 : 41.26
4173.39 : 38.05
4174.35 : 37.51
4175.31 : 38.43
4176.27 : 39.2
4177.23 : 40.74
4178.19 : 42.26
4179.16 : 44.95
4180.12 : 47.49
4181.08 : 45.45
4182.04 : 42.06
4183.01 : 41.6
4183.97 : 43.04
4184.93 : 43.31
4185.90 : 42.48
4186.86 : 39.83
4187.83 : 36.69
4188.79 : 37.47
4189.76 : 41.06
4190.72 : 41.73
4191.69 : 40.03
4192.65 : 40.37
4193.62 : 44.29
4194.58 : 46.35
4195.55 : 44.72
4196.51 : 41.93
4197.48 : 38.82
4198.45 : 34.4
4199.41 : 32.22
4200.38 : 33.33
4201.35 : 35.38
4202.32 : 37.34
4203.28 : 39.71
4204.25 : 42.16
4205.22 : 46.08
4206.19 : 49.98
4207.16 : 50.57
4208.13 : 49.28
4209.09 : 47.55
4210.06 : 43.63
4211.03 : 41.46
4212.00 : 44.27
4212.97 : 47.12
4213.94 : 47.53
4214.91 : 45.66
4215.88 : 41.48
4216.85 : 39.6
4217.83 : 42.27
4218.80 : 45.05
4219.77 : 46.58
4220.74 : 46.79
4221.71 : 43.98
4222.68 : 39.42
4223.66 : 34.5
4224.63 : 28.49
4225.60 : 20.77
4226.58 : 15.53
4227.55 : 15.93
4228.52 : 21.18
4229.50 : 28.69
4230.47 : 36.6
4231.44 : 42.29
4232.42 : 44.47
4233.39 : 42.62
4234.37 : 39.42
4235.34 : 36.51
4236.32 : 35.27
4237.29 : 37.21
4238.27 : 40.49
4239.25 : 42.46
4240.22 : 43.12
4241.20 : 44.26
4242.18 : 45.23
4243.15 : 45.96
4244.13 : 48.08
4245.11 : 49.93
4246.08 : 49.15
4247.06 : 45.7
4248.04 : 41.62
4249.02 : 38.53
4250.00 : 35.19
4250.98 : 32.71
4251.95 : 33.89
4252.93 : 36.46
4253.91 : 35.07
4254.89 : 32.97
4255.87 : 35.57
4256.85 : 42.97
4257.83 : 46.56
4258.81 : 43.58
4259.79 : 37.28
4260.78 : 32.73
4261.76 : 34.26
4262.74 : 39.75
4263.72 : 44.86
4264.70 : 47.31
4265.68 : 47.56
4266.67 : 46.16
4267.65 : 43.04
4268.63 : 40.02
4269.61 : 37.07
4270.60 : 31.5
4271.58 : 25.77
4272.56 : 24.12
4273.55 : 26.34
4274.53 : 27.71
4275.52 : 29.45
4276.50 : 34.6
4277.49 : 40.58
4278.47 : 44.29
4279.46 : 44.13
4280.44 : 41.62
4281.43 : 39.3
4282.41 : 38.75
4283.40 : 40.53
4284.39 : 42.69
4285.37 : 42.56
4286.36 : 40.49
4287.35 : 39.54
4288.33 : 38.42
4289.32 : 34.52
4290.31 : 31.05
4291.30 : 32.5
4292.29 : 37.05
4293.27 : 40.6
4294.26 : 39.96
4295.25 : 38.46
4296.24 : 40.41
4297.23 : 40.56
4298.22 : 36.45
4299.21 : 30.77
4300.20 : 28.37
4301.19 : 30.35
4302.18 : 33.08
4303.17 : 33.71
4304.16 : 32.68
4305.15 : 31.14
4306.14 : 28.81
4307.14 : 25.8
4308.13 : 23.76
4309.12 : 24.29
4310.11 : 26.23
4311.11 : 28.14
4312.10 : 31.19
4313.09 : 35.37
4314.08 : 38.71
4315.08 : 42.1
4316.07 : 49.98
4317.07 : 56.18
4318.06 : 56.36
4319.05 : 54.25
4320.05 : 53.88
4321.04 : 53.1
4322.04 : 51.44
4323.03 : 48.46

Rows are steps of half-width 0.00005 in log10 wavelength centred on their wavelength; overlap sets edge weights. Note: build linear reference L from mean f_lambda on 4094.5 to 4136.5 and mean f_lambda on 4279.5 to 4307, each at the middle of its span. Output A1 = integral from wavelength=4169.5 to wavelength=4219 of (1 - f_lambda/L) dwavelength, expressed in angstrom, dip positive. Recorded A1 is -2.8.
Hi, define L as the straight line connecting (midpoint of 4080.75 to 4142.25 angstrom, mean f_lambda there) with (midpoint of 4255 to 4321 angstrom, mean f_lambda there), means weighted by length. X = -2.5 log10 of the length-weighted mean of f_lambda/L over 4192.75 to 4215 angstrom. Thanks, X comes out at -0.05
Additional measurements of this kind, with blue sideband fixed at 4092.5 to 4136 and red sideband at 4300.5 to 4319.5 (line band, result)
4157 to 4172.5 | -0.08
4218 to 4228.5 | 0.17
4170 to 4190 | -0.03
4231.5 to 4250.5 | -0.11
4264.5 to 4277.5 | 0.06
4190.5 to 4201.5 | 0.01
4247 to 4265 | -0.02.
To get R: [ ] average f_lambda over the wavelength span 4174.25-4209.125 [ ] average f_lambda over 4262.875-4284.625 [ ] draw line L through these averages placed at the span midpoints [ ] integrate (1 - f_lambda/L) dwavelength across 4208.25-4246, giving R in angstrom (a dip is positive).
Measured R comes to 0.3 angstrom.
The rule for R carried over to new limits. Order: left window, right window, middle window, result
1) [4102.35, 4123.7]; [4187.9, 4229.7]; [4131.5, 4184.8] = -0.4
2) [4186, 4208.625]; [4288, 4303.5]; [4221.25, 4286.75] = -0.2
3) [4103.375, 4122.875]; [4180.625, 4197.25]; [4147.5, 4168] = -0.3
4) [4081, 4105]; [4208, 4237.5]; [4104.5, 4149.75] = 0.1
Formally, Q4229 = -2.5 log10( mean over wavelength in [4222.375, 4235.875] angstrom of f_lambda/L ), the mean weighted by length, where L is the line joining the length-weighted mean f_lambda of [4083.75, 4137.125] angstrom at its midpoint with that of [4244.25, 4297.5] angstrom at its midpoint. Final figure 0.25 mag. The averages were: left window 43.7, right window 38.5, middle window 31.8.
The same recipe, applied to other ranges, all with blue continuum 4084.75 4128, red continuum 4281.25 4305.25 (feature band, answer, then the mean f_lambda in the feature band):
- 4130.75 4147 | 0.08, 39.8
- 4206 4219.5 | -0.14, 45.3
